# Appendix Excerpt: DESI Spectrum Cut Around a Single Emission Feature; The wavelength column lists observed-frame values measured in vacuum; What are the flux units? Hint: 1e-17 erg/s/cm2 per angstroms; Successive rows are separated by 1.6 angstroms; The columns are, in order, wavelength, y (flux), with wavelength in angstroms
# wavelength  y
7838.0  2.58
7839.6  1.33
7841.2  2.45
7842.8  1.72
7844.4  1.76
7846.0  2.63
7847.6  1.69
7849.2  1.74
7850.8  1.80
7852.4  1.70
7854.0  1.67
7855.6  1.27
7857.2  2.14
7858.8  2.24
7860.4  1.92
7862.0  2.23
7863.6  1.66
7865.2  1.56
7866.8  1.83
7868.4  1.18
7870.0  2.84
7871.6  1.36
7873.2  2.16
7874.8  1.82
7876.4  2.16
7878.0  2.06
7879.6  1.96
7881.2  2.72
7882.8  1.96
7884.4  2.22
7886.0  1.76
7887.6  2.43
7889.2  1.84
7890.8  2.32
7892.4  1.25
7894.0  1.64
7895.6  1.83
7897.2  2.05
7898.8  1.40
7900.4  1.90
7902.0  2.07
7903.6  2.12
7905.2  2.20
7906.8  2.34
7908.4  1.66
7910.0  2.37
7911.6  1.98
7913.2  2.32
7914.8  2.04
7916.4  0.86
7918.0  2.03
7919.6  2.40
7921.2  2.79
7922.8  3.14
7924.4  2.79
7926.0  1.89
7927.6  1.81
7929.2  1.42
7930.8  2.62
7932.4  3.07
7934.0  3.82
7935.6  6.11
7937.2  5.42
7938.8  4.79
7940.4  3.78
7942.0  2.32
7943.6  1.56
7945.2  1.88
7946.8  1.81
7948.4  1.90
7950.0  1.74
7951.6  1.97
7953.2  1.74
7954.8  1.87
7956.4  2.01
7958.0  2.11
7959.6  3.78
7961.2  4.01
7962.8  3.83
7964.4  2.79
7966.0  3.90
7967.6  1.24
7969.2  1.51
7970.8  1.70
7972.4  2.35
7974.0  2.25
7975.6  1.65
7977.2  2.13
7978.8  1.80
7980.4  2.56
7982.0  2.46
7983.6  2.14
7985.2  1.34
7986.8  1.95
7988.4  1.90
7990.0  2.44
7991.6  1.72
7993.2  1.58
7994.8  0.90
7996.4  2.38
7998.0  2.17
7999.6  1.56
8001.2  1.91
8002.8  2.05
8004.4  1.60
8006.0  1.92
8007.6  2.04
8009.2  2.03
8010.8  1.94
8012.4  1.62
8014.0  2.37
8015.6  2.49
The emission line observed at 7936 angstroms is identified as H-alpha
